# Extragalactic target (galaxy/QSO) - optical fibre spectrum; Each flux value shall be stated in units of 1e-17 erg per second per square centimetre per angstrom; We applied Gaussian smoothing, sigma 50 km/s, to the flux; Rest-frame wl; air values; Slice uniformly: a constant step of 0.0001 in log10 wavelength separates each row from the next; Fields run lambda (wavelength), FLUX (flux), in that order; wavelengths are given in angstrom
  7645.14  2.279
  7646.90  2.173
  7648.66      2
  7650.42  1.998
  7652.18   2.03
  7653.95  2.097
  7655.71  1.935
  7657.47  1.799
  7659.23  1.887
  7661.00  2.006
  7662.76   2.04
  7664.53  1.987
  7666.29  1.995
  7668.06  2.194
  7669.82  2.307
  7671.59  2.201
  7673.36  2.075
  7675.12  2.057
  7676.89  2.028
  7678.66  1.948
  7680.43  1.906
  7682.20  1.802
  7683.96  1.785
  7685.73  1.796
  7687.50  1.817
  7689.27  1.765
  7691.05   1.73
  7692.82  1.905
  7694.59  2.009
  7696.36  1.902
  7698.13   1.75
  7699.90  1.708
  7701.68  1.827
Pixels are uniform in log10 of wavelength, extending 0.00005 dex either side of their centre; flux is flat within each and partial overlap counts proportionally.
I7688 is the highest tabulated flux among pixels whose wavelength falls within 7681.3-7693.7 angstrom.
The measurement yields 1.905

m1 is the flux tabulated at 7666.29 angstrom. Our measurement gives 1.995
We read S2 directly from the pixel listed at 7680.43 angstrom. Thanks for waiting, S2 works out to 1.906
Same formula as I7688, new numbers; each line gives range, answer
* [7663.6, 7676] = 2.307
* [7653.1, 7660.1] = 2.097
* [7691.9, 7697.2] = 2.009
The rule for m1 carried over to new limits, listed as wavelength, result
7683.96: 1.785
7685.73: 1.796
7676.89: 2.028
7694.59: 2.009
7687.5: 1.817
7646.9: 2.173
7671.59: 2.201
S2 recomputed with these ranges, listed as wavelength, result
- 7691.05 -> 1.73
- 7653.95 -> 2.097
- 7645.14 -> 2.279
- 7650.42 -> 1.998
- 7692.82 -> 1.905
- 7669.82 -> 2.307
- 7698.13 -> 1.75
